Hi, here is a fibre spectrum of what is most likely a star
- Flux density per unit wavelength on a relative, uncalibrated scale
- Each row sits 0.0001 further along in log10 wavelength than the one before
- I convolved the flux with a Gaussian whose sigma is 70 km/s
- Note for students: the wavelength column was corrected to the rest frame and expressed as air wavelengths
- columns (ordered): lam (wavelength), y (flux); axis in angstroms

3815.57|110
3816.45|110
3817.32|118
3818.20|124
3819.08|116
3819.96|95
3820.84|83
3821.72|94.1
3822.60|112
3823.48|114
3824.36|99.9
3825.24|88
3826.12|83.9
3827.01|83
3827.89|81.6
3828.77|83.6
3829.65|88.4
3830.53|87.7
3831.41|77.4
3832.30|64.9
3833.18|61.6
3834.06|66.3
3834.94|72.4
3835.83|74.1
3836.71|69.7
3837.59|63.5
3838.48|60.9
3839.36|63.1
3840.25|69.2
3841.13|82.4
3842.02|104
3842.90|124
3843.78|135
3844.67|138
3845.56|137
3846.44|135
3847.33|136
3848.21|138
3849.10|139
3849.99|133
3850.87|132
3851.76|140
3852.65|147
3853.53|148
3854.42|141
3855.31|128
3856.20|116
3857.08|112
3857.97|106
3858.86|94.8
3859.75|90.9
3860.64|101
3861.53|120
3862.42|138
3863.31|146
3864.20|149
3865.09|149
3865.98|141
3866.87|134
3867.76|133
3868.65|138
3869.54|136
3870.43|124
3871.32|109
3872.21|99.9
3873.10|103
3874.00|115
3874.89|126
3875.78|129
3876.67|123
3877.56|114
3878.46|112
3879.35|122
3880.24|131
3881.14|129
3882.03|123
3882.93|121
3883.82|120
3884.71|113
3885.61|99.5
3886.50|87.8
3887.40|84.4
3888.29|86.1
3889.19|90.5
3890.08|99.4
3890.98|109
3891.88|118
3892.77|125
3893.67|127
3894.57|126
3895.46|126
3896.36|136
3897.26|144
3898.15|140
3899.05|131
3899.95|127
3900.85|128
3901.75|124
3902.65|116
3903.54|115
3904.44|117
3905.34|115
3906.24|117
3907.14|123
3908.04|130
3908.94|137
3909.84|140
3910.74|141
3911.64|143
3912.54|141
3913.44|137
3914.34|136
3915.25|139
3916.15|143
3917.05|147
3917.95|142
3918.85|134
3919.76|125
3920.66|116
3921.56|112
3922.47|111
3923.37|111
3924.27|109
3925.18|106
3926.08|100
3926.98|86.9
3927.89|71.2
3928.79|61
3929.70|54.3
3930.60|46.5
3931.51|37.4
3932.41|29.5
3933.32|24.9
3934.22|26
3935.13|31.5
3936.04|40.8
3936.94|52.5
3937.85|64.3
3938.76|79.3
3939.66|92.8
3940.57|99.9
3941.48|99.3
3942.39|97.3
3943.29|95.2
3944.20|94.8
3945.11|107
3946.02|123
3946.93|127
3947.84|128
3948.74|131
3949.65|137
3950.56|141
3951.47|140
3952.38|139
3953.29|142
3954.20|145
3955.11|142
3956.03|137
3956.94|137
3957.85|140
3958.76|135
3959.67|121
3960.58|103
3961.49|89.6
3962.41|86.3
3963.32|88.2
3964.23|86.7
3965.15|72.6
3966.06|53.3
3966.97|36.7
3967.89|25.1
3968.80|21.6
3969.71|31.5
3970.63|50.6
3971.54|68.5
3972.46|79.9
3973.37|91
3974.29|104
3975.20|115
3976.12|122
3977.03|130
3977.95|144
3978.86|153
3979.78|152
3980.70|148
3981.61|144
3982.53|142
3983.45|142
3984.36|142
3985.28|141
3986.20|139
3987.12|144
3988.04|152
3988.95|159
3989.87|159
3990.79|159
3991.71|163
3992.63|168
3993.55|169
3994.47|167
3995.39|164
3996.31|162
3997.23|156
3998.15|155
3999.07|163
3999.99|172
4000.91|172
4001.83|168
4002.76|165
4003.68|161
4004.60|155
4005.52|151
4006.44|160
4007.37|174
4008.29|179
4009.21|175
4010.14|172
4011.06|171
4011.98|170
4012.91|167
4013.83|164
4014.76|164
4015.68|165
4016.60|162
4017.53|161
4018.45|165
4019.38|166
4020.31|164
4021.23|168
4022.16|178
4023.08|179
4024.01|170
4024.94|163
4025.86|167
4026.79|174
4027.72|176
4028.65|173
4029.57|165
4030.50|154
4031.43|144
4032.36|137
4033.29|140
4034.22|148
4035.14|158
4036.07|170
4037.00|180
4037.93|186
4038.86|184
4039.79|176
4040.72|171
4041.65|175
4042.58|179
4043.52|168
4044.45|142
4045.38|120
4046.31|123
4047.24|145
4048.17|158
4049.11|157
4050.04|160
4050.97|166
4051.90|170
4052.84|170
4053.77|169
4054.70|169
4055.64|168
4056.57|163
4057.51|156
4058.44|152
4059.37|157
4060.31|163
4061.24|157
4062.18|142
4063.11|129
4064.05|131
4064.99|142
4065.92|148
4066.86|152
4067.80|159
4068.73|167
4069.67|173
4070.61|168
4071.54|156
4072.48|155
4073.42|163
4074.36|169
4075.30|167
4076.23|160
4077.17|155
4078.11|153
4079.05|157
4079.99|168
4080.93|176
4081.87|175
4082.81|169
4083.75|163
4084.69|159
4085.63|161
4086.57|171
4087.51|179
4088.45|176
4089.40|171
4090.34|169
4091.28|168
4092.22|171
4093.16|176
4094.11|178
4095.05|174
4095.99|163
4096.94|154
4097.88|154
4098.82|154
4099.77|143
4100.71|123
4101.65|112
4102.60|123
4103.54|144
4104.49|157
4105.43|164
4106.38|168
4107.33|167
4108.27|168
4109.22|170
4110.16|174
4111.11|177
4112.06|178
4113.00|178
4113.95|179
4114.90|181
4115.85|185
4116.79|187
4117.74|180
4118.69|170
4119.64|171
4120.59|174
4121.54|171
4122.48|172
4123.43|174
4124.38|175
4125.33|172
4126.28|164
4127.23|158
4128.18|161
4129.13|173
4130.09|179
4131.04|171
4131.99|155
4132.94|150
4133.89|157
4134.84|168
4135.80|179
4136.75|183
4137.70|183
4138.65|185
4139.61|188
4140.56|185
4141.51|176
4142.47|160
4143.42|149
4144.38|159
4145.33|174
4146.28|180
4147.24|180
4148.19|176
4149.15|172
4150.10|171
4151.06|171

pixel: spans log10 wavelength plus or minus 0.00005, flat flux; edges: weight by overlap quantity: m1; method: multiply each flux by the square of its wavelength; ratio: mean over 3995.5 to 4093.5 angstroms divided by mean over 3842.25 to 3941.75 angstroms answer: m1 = 1.5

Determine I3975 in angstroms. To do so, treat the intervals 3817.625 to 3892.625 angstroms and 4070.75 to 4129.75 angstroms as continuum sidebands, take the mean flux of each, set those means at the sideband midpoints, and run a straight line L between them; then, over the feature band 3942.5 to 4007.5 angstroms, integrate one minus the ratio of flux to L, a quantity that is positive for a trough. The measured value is 4.7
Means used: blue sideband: 110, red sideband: 165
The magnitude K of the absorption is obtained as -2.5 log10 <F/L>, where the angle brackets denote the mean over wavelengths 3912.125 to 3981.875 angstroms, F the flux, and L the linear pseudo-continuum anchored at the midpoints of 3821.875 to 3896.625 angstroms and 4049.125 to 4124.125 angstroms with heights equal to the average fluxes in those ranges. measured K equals 0.286 mag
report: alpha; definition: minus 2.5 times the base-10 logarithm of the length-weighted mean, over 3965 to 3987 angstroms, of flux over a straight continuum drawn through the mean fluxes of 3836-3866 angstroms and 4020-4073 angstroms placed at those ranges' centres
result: 0.37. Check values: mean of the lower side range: 118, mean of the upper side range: 160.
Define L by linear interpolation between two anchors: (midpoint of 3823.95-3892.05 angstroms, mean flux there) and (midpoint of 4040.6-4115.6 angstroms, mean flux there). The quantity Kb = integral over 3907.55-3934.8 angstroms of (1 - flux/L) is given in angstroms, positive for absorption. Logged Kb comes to 4.3 angstroms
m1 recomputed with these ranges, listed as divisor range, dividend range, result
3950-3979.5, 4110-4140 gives 1.83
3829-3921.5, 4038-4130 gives 1.53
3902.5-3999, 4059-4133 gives 1.55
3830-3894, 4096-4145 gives 1.68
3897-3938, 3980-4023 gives 1.61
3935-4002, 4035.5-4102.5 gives 1.42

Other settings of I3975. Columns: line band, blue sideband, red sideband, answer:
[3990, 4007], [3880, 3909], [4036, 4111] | -2.4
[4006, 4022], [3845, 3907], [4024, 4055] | -1.2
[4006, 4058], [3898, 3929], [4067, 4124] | -4.9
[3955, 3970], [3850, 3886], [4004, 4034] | 6.1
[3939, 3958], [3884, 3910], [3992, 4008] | 2.5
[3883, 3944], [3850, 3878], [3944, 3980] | 6.0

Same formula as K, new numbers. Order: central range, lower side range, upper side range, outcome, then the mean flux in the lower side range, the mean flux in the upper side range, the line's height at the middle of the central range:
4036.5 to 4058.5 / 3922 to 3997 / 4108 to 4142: -0.15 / 107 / 174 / 143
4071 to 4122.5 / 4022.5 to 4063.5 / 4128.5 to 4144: 0.01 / 161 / 171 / 167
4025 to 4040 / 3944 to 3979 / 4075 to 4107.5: -0.21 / 105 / 161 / 135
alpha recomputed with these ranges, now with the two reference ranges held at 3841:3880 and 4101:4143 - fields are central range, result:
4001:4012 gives -0.12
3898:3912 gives 0.05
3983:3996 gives -0.06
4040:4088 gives 0.00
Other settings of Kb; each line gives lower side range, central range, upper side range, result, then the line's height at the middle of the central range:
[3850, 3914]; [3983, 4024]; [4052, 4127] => -4.4 angstroms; 147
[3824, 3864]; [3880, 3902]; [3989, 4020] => 0.9 angstroms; 122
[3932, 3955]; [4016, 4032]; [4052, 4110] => -3.9 angstroms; 134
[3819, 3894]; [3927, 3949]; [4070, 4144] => 9.1 angstroms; 128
